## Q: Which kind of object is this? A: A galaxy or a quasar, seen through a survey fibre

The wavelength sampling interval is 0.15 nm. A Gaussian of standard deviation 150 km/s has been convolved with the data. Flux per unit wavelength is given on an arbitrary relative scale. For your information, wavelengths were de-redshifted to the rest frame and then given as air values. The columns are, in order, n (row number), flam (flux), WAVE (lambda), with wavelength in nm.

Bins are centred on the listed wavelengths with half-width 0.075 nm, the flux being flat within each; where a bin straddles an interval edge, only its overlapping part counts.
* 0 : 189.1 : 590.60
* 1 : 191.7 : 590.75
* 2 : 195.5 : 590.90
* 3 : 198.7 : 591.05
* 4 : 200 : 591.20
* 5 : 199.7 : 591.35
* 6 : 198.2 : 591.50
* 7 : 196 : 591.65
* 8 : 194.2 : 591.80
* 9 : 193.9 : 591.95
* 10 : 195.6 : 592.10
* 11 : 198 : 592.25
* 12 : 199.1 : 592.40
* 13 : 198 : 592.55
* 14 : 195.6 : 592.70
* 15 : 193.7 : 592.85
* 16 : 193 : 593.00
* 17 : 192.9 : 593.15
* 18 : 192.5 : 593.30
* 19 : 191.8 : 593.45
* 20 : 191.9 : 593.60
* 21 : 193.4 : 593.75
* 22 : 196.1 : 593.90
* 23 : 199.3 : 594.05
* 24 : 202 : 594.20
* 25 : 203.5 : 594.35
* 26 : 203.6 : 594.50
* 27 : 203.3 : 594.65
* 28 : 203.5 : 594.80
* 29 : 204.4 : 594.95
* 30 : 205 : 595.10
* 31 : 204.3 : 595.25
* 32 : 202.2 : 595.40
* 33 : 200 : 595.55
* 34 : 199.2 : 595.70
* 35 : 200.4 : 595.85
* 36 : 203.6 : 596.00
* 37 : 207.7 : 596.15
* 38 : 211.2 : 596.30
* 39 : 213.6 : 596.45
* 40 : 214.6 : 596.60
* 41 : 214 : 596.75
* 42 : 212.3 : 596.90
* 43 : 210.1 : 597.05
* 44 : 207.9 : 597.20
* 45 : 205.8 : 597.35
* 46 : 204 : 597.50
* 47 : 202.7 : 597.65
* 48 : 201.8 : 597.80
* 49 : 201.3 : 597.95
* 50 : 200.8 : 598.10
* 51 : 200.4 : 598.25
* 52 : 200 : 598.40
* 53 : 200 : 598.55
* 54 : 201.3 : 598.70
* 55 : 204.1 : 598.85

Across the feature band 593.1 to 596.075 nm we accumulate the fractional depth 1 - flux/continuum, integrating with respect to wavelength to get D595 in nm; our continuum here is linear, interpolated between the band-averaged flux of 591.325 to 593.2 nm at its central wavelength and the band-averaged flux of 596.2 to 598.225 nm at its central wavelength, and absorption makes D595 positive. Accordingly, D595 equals 0.025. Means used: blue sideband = 196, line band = 200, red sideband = 208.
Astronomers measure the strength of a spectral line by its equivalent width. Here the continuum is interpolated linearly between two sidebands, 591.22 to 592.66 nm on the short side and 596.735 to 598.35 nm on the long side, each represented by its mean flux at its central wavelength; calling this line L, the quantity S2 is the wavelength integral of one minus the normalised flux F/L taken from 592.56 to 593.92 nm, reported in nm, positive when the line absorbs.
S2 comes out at 0.04 nm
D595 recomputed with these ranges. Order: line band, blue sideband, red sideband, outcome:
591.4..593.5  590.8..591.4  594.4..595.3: 0.052 nm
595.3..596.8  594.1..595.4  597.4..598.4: -0.027 nm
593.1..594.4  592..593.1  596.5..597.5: 0.026 nm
